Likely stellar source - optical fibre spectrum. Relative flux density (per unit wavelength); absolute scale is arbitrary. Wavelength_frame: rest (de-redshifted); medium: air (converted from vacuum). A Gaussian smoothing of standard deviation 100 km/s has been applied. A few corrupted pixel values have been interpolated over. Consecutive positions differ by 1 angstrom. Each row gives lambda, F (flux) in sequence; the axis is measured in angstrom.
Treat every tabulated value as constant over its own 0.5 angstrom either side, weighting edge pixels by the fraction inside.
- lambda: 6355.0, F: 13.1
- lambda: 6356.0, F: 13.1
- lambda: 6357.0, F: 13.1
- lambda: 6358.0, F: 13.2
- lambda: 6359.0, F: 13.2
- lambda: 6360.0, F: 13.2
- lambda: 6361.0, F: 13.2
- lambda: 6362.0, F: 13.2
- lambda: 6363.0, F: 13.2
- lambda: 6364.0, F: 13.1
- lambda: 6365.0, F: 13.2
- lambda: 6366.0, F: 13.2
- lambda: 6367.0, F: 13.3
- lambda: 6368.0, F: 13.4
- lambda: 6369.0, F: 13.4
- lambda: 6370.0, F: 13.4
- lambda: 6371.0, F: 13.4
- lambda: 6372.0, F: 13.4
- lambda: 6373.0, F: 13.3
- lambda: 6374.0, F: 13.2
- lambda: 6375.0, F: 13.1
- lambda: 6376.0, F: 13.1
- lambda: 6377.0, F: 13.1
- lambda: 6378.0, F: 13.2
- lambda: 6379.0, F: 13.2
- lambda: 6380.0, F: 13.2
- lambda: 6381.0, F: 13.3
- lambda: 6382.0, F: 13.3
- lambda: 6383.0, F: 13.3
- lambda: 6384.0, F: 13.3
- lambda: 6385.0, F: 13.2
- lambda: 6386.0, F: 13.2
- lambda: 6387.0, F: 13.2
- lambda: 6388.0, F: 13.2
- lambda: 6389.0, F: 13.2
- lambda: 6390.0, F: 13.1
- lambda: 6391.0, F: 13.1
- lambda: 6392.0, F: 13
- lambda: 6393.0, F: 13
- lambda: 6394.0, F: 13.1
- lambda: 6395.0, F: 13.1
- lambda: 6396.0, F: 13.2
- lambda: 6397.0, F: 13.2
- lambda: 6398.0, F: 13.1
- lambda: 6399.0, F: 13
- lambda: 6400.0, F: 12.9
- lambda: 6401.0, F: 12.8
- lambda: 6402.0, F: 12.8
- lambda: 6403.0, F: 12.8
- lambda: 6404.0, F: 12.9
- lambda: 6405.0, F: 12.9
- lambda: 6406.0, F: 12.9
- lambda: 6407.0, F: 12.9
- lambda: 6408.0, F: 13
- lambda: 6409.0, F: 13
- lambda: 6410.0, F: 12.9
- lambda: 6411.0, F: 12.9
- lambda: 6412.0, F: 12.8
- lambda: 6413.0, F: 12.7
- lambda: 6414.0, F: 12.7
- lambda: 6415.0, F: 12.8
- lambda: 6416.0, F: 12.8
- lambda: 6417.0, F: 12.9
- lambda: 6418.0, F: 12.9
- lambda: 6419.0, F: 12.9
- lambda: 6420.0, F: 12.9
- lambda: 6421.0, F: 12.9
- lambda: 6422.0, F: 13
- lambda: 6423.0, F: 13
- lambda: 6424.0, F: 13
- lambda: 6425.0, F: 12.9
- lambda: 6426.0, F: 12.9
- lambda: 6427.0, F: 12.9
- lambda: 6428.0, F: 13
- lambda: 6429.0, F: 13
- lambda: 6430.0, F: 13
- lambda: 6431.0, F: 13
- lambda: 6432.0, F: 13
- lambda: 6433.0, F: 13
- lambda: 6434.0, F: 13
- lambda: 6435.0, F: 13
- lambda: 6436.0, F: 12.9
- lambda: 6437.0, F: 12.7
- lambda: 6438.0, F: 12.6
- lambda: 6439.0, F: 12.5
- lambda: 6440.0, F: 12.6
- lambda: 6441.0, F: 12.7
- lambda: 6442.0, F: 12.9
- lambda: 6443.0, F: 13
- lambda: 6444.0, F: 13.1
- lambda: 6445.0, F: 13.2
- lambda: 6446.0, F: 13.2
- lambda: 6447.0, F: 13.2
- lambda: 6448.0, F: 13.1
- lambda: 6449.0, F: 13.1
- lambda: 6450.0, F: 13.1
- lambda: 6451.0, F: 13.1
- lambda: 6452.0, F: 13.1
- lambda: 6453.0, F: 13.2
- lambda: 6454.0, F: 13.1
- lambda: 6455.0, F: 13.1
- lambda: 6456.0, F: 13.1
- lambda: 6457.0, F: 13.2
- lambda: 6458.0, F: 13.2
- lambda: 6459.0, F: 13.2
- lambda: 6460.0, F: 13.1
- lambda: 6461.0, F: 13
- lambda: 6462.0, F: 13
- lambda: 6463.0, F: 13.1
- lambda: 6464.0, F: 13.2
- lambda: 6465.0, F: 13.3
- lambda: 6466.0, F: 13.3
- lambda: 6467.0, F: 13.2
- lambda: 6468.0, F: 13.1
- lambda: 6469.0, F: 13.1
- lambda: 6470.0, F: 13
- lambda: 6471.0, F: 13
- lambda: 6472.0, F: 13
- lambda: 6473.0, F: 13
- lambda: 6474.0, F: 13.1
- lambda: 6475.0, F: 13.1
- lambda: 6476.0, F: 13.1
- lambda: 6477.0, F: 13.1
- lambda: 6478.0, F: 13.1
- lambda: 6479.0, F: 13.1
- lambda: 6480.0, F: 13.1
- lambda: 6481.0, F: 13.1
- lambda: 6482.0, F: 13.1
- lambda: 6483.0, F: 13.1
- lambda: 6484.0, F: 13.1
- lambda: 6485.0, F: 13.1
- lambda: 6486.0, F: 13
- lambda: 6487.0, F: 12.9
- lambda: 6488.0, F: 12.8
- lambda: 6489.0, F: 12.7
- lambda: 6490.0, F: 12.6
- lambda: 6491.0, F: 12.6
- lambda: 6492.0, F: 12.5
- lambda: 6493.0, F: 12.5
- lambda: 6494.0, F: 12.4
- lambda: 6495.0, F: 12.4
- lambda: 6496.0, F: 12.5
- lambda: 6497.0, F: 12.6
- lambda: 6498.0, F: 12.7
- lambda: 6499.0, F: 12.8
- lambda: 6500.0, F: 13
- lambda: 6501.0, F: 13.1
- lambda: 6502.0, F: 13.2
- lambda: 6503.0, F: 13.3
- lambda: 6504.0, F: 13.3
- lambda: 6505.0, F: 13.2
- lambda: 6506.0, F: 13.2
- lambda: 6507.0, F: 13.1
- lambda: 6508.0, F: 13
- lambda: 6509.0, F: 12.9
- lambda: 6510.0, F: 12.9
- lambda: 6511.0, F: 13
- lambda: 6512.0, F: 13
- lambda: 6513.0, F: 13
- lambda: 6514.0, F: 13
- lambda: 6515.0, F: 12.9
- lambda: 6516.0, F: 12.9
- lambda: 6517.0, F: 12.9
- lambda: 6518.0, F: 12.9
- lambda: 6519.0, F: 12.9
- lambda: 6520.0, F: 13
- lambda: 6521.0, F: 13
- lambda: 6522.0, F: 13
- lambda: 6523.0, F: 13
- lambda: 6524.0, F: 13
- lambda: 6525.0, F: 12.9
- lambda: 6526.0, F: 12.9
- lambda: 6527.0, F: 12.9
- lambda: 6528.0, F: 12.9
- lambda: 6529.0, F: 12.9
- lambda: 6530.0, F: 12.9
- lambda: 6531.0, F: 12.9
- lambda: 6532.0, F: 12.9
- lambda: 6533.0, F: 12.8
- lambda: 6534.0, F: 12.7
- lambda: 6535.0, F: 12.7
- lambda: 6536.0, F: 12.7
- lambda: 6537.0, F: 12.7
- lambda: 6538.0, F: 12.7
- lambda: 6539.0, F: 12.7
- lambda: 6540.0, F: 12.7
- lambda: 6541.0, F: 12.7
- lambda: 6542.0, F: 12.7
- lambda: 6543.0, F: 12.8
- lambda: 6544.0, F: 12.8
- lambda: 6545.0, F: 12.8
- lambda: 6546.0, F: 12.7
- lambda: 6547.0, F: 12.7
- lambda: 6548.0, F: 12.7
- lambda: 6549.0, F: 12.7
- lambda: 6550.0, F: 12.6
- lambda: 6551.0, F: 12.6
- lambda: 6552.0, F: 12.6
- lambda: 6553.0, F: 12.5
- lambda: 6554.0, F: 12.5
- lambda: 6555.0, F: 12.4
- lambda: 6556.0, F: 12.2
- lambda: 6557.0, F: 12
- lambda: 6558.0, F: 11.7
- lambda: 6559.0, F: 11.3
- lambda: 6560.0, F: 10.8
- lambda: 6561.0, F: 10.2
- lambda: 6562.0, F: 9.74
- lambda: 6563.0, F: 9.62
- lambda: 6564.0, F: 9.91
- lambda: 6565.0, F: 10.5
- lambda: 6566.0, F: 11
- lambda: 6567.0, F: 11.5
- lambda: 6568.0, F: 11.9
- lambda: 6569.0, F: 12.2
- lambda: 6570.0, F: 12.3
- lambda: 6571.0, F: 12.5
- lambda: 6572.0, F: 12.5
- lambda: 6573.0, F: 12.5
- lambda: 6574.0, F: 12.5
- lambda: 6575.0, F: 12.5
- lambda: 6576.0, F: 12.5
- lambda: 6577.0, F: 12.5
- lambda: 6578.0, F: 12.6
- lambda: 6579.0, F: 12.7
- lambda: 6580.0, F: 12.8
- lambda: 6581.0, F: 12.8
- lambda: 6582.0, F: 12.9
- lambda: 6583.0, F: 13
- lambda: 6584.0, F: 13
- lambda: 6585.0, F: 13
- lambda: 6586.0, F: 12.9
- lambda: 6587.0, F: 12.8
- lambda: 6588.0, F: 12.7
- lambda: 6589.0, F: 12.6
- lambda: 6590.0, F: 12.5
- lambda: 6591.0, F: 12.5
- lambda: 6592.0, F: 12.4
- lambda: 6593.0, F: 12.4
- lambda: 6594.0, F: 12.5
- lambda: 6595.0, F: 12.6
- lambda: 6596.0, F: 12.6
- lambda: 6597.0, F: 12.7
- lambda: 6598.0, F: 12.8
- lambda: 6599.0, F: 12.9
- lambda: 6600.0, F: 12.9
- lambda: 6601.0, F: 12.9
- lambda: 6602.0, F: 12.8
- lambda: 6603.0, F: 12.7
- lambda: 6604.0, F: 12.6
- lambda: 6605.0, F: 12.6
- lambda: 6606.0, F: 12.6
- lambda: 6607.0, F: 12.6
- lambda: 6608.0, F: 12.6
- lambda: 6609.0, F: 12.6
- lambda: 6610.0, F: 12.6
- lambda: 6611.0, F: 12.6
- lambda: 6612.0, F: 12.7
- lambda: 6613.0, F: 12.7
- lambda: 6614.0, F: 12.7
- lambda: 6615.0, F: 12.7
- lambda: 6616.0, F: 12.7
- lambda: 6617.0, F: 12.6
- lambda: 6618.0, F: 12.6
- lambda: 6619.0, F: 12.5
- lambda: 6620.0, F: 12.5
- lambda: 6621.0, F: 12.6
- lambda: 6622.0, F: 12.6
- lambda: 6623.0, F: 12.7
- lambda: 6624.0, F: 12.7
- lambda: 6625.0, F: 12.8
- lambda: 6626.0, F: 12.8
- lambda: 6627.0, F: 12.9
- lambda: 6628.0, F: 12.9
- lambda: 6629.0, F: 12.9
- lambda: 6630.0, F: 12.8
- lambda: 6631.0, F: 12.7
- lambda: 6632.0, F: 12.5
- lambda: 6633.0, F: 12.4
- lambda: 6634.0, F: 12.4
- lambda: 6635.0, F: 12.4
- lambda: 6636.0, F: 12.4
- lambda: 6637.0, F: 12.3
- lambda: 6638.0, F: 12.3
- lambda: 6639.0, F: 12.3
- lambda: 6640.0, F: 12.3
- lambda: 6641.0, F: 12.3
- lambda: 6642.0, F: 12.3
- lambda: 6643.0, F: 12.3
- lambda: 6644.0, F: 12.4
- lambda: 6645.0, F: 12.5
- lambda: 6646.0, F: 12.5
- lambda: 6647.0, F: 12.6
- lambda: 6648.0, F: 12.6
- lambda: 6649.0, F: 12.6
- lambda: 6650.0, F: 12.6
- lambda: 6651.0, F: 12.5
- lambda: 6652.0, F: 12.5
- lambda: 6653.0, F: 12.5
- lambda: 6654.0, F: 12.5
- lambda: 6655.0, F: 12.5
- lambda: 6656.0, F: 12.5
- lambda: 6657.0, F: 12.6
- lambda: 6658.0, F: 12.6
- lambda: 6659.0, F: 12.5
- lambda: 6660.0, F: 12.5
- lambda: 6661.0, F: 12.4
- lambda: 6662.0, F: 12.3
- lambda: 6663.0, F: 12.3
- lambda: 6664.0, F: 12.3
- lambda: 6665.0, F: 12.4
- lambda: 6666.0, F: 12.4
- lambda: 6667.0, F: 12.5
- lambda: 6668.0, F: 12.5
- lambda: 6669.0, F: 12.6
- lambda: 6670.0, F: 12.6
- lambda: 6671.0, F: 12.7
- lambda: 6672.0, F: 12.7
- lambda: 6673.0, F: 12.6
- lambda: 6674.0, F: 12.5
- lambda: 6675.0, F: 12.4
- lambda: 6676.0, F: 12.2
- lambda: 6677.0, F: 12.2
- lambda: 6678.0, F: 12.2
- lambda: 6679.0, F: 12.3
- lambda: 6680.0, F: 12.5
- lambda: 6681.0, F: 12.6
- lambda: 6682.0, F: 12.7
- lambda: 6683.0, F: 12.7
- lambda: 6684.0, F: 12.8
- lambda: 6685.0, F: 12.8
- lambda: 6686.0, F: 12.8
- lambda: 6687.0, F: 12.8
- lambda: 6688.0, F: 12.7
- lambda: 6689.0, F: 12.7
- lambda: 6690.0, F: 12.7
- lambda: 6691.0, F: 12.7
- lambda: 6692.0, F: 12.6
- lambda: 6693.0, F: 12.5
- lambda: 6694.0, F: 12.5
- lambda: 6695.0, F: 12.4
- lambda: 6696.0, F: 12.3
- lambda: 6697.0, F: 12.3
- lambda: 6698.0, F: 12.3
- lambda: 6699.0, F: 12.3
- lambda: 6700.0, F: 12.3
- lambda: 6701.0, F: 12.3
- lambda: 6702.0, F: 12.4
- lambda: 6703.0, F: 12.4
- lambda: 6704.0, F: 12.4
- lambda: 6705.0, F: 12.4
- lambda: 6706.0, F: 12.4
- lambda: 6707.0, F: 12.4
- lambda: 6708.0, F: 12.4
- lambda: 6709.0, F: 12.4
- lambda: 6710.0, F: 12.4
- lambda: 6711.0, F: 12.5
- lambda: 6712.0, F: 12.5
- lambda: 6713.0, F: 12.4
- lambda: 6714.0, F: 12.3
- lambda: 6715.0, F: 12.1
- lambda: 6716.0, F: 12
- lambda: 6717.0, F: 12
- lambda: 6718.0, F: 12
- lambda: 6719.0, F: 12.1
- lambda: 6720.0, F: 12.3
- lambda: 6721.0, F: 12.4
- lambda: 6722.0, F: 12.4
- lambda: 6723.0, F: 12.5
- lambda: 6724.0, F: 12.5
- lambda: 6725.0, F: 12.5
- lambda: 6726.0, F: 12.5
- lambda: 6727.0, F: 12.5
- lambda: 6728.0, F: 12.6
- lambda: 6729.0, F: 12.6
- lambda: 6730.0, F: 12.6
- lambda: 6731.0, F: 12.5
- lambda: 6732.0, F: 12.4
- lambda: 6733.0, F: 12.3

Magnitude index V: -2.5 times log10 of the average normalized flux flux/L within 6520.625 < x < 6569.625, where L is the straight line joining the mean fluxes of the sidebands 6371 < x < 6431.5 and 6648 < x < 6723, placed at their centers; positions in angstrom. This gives 0.04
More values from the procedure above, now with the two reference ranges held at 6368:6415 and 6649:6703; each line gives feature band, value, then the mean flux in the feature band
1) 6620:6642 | 0.003 mag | 12.6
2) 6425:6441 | 0.011 mag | 12.9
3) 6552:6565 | 0.134 mag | 11.3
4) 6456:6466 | -0.017 mag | 13.2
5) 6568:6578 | 0.025 mag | 12.4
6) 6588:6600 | 0.005 mag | 12.6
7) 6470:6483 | -0.013 mag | 13.1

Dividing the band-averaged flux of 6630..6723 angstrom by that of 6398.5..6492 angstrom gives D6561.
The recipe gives 0.96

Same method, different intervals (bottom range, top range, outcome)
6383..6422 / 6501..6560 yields 0.98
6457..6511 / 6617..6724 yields 0.96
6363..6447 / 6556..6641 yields 0.95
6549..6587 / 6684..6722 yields 1.03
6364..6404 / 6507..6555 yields 0.97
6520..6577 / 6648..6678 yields 1.01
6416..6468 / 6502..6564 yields 0.97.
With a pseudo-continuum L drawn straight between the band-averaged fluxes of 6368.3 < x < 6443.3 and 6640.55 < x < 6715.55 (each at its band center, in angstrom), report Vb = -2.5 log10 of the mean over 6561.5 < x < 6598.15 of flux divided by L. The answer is 0.04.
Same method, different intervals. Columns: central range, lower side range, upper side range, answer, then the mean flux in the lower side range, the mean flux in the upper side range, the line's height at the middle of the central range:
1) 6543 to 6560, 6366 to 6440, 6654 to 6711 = 0.03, 13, 12.5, 12.7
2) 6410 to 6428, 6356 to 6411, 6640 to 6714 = 0.01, 13.1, 12.5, 13.1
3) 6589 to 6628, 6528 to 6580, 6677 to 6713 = -0.03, 12.2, 12.5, 12.3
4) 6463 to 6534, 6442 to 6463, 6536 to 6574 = -0.03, 13.1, 12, 12.6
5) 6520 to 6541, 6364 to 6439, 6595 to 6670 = -0.01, 13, 12.6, 12.8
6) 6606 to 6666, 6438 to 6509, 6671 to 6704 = 0.01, 13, 12.5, 12.6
